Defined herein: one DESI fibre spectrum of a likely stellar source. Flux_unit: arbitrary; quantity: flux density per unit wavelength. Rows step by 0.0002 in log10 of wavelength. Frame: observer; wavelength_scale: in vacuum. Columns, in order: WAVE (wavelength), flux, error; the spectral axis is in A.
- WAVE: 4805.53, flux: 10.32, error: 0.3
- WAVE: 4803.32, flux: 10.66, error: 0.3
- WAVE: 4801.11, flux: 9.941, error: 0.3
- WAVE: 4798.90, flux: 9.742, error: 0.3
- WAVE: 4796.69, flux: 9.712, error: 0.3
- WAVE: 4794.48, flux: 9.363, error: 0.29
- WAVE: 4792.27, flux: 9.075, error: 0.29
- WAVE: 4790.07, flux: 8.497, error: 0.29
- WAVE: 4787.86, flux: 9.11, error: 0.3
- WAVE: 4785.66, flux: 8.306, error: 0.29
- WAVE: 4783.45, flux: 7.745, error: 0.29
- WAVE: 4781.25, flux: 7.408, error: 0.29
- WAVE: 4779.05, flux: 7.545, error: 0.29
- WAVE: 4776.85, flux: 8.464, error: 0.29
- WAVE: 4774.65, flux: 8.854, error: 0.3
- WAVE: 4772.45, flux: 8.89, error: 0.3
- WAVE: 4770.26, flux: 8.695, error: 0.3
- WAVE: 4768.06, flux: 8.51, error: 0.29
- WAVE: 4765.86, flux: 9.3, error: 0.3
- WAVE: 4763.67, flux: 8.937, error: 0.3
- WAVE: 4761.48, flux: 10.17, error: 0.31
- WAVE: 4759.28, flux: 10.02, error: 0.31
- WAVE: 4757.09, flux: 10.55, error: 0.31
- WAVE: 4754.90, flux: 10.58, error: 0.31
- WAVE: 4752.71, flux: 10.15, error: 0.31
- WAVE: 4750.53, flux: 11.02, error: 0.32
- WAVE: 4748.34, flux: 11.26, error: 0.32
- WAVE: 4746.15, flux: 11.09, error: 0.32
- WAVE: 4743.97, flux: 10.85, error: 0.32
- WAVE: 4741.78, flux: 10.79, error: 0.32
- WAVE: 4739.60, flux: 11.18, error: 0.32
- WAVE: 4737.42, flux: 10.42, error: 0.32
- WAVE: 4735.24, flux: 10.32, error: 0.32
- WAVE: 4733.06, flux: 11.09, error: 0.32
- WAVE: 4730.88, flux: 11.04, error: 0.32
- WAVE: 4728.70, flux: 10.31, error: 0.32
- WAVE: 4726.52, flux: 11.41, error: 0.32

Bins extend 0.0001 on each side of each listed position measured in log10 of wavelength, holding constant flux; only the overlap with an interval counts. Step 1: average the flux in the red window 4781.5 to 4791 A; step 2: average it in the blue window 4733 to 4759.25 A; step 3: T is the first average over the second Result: 0.77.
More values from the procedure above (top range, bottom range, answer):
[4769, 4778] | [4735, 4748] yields 0.80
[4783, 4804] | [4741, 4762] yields 0.87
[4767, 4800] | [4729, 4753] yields 0.80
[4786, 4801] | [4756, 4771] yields 0.98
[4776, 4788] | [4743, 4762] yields 0.75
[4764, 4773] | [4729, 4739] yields 0.83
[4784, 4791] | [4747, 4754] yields 0.79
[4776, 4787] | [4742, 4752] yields 0.72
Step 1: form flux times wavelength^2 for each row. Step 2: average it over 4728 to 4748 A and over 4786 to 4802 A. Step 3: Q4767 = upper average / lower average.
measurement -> 0.88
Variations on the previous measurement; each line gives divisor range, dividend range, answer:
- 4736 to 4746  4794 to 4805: 0.94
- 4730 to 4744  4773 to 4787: 0.76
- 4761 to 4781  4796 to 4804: 1.16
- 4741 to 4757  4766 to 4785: 0.78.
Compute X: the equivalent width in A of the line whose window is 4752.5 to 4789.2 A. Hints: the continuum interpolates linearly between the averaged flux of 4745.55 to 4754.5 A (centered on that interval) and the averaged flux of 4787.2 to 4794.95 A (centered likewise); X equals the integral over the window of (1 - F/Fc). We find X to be 3.46 A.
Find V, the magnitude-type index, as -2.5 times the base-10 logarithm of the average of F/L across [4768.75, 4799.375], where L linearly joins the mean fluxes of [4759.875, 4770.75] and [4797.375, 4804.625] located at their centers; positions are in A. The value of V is 0.12 mag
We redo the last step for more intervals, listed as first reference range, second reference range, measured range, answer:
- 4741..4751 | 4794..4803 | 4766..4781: 0.22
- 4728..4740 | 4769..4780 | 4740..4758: -0.10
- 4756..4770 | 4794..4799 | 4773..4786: 0.18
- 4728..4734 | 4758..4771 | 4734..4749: -0.05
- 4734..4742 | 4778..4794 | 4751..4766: -0.04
